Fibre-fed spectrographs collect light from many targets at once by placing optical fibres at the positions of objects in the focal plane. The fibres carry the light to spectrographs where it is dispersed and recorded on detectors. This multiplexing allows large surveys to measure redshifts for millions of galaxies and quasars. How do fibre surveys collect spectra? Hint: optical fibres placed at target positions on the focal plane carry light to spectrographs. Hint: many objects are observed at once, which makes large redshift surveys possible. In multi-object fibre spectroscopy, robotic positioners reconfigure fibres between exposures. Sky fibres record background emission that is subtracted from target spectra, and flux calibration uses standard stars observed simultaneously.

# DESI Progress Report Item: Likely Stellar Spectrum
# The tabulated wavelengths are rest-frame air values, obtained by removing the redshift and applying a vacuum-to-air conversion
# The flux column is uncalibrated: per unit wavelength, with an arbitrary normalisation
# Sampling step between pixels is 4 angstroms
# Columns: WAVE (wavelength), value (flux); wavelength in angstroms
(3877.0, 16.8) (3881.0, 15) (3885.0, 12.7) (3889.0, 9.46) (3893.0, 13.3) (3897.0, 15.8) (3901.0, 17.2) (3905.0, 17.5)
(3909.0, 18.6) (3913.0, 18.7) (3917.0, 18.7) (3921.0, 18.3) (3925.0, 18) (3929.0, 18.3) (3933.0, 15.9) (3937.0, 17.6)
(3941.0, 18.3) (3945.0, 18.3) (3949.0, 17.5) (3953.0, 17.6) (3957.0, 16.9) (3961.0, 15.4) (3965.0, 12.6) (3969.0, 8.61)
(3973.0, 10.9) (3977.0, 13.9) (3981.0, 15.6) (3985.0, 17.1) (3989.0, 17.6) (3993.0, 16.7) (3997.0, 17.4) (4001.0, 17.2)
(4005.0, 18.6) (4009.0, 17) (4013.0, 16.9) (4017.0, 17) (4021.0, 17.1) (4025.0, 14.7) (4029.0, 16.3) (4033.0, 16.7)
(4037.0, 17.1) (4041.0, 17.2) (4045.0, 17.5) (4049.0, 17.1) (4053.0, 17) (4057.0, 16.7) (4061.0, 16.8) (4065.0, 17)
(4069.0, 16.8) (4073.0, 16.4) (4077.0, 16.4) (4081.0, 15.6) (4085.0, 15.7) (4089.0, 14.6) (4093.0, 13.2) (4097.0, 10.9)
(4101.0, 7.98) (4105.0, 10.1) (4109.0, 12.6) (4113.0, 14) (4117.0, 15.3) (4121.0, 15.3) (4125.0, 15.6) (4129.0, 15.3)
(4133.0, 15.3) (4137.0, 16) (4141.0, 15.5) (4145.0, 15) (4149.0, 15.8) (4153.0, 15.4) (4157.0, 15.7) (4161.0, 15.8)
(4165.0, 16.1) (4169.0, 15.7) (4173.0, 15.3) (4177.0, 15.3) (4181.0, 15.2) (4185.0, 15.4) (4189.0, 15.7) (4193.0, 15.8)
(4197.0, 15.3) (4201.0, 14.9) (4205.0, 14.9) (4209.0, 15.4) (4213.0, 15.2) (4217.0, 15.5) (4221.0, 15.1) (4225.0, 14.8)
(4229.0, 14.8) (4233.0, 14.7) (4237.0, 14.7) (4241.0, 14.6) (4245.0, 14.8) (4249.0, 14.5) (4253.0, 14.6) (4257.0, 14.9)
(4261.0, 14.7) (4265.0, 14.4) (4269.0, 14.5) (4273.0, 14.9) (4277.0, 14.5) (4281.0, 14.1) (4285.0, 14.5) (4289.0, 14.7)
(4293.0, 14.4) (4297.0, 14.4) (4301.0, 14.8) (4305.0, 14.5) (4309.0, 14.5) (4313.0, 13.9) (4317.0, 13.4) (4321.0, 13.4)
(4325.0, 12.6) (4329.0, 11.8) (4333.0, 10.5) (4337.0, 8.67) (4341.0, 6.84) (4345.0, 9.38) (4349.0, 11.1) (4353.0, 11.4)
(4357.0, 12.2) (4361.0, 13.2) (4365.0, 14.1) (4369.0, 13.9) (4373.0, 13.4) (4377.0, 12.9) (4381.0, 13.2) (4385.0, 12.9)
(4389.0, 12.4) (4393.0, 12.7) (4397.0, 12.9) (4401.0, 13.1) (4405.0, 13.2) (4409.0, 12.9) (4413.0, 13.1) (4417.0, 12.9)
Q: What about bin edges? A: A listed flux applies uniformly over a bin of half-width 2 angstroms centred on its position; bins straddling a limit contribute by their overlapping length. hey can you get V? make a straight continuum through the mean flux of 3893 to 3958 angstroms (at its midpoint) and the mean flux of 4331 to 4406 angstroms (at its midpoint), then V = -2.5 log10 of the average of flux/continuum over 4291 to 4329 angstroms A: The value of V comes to -0.09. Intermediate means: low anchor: 17.6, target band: 13.9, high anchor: 12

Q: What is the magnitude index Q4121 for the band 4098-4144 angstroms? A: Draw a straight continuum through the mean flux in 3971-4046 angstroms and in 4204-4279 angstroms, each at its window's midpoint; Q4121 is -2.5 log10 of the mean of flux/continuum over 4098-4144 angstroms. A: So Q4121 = 0.131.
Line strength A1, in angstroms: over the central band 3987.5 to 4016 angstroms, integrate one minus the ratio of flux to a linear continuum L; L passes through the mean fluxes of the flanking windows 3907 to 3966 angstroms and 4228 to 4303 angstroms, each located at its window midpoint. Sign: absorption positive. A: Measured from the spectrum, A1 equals -0.7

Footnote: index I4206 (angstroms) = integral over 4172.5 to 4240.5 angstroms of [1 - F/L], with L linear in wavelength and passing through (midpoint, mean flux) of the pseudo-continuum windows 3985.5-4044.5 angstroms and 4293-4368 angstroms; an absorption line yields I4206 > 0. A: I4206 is -4.8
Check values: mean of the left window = 17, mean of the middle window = 15.2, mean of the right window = 12.3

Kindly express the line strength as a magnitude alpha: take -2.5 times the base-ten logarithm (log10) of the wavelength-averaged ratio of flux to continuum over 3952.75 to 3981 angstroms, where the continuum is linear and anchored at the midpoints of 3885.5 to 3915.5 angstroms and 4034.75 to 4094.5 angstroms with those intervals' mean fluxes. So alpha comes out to 0.17 mag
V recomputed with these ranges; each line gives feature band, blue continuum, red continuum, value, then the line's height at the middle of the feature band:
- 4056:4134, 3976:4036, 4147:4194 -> 0.11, 16.1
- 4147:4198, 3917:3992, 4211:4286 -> -0.04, 15.1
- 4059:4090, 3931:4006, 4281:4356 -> -0.09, 14.9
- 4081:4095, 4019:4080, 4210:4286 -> 0.12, 16.3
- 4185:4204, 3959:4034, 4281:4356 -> -0.12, 13.7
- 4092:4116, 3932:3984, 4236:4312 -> 0.28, 15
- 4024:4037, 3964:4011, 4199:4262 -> -0.06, 15.2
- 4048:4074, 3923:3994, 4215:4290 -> -0.09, 15.5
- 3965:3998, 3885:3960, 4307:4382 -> 0.12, 16.2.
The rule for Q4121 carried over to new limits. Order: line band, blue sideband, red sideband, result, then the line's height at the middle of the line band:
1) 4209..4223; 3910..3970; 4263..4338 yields -0.06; 14.4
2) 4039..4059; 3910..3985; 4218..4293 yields -0.09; 15.7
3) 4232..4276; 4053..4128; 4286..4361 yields -0.13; 13.1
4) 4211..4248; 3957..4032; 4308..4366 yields -0.15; 12.9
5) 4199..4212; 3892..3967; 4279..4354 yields -0.09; 13.9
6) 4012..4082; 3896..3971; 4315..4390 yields -0.08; 15.5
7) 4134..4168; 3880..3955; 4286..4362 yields -0.10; 14.2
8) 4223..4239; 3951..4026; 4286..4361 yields -0.11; 13.3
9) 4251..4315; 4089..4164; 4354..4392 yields -0.08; 13.5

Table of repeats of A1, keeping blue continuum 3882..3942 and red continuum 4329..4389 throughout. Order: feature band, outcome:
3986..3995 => -0.9 angstroms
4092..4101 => 2.2 angstroms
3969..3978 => 2.5 angstroms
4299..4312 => -2.4 angstroms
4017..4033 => -1.0 angstroms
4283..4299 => -2.6 angstroms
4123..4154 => -3.1 angstroms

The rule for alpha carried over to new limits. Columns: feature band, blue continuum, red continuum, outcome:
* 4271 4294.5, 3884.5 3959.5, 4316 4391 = -0.14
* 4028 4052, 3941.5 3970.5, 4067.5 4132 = -0.16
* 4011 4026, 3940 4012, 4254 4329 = -0.06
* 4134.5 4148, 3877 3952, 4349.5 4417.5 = -0.05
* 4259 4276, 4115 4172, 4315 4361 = -0.15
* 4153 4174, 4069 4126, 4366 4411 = -0.15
